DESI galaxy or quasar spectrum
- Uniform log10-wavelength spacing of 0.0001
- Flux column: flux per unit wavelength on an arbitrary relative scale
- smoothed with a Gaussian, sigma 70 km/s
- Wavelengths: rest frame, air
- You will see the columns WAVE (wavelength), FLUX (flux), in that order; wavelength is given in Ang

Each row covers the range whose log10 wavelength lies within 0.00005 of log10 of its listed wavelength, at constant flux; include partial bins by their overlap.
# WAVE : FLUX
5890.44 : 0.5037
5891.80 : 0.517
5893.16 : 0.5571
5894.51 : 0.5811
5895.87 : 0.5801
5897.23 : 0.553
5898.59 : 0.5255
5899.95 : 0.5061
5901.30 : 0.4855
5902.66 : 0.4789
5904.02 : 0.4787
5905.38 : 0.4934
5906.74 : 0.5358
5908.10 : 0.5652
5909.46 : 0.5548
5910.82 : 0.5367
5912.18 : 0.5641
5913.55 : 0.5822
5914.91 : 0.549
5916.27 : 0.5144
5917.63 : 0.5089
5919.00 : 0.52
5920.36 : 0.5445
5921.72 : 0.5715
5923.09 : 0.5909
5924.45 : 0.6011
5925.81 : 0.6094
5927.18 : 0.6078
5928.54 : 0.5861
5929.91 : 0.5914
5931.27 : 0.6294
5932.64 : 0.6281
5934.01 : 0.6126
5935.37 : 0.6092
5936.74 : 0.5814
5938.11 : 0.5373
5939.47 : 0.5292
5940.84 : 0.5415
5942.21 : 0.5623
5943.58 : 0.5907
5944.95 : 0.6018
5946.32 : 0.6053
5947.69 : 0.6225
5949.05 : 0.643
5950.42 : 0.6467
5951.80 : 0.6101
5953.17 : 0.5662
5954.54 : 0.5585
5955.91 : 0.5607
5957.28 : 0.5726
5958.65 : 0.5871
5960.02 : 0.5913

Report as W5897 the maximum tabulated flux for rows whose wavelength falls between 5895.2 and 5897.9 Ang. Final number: 0.5801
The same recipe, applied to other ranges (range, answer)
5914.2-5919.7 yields 0.549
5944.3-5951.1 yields 0.6467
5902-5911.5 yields 0.5652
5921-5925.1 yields 0.6011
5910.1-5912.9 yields 0.5641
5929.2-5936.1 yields 0.6294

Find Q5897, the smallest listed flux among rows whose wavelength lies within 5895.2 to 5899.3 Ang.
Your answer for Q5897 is 0.5255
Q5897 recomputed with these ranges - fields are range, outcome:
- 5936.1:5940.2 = 0.5292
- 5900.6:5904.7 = 0.4787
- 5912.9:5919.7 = 0.5089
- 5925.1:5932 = 0.5861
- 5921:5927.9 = 0.5715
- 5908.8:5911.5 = 0.5367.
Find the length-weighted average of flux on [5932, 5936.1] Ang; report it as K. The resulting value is 0.616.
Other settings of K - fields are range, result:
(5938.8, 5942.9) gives 0.544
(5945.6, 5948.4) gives 0.616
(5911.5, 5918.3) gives 0.544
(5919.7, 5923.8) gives 0.569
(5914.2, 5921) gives 0.528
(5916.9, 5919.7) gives 0.514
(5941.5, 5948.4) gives 0.597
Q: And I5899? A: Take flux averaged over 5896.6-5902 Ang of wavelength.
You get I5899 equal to 0.517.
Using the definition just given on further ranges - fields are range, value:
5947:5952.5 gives 0.63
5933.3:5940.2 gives 0.574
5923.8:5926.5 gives 0.605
